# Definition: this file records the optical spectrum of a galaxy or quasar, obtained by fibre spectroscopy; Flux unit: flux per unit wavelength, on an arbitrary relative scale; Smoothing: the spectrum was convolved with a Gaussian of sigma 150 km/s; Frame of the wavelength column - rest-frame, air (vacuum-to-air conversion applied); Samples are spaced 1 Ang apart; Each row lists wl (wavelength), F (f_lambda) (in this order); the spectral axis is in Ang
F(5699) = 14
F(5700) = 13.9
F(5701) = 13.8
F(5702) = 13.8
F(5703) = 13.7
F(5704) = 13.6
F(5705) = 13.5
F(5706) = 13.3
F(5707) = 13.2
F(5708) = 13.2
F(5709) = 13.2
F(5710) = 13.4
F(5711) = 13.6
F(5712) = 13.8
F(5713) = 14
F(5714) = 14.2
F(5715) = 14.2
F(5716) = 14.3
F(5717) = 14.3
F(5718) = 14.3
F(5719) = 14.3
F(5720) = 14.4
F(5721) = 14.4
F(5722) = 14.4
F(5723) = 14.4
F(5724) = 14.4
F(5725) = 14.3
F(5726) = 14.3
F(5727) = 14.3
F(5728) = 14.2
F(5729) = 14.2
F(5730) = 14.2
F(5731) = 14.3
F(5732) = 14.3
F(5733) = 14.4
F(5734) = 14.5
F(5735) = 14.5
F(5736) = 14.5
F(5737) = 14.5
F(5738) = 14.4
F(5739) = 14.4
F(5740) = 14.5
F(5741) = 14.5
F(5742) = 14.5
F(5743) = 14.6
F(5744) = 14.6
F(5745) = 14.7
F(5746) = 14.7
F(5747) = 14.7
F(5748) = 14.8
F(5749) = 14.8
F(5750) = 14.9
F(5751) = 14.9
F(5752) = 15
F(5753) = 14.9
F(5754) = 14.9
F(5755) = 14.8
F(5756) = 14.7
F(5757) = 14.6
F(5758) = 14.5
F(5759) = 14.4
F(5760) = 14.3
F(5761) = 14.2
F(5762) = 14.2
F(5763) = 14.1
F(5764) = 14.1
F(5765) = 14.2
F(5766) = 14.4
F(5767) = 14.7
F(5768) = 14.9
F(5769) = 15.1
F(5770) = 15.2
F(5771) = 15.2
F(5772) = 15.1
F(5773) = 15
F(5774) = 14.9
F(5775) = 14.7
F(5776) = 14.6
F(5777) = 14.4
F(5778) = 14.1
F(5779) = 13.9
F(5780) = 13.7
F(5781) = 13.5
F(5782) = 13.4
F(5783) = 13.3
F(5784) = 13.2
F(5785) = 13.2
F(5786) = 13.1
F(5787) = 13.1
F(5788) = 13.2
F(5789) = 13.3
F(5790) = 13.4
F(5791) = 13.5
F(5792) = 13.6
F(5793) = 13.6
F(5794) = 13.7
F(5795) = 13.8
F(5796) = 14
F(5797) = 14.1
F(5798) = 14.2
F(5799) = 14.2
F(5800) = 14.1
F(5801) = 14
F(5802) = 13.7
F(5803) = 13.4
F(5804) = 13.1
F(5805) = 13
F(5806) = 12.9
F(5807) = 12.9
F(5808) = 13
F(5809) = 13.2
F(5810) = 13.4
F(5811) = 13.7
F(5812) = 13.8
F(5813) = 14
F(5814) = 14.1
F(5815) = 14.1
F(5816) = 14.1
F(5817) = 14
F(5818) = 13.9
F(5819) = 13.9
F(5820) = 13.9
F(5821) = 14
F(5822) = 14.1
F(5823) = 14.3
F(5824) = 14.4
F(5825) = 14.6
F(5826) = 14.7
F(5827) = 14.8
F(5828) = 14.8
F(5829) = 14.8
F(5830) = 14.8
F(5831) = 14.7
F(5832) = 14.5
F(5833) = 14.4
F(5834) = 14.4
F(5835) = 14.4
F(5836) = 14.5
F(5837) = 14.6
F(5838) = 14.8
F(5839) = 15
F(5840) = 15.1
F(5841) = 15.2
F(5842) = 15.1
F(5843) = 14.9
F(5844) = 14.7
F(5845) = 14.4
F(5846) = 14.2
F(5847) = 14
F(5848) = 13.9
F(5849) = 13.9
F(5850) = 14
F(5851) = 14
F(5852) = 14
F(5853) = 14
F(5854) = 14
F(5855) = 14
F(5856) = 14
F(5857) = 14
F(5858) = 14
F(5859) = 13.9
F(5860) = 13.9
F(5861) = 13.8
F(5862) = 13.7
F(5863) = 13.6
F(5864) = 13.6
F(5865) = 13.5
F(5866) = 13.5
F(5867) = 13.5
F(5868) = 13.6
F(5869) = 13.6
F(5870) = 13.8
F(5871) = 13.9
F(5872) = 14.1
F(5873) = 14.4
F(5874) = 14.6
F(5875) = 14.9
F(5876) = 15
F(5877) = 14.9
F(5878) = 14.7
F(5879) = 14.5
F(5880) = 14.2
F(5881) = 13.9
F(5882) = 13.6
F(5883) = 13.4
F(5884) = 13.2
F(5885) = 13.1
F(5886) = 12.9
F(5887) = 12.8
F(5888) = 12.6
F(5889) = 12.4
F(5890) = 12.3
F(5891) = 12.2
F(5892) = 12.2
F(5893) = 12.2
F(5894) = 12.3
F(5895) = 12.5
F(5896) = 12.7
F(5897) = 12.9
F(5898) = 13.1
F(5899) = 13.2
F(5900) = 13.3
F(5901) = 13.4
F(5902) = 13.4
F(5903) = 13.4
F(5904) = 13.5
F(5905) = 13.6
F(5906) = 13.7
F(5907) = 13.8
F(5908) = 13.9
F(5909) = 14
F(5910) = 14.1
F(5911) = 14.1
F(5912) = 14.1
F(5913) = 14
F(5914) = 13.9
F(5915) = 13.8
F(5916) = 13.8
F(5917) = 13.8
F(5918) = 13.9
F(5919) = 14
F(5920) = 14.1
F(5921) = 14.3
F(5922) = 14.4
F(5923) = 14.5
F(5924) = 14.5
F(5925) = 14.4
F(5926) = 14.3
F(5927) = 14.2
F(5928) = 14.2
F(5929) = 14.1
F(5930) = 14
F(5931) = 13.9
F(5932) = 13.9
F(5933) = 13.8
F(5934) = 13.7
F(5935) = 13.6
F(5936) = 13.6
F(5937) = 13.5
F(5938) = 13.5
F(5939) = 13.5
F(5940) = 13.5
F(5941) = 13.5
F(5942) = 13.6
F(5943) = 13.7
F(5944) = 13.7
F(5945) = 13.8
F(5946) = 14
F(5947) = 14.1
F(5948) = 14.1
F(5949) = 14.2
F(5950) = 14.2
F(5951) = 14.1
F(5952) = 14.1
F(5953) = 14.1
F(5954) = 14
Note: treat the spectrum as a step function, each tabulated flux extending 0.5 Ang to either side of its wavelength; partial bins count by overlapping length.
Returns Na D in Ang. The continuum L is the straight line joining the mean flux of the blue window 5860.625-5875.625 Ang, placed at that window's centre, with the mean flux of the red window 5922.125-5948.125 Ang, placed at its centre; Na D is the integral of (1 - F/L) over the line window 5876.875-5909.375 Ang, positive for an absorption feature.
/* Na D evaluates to 1.5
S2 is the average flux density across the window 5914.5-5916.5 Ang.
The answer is 13.8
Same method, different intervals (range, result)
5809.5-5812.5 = 13.6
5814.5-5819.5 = 14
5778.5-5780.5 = 13.8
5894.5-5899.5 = 12.9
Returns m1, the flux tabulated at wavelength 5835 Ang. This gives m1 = 14.4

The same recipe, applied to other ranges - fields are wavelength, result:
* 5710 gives 13.4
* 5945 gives 13.8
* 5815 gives 14.1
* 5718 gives 14.3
